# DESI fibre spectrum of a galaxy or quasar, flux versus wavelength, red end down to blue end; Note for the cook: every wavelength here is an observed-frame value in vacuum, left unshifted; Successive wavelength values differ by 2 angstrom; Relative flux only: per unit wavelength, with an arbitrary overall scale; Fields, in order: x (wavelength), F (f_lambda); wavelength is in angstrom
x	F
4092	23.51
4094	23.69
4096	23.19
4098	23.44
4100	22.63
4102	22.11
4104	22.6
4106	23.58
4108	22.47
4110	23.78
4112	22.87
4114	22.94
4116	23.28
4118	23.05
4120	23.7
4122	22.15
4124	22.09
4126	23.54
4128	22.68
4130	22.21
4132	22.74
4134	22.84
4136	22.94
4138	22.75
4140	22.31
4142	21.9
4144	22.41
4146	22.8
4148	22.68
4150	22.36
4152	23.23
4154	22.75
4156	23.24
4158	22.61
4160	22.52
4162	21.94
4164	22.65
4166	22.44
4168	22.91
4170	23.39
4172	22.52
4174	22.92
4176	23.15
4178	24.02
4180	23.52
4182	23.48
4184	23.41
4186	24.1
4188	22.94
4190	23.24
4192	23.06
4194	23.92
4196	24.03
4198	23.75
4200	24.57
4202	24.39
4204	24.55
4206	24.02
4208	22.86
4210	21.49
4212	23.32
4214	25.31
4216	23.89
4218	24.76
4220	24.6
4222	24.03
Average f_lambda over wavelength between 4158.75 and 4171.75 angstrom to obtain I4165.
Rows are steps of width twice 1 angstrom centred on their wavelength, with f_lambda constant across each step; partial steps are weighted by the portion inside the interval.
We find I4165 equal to 22.6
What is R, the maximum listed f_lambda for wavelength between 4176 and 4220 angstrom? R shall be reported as 25.31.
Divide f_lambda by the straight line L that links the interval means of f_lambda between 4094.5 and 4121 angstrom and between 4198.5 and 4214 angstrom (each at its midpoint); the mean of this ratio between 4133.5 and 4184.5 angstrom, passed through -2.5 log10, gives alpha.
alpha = 0.027 mag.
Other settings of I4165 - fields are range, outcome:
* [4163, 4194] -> 23.2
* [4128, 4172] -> 22.6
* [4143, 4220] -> 23.3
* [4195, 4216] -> 23.8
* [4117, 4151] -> 22.7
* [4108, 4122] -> 23.1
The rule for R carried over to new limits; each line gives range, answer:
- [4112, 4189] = 24.1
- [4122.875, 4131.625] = 23.54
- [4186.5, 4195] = 23.92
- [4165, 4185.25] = 24.02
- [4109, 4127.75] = 23.78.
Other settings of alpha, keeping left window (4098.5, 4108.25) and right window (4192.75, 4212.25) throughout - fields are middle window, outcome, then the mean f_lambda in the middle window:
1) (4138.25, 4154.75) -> 0.028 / 22.6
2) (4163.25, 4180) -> 0.017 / 23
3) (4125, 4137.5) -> 0.009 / 22.8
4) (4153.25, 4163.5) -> 0.031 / 22.6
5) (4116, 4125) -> 0.004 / 22.8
